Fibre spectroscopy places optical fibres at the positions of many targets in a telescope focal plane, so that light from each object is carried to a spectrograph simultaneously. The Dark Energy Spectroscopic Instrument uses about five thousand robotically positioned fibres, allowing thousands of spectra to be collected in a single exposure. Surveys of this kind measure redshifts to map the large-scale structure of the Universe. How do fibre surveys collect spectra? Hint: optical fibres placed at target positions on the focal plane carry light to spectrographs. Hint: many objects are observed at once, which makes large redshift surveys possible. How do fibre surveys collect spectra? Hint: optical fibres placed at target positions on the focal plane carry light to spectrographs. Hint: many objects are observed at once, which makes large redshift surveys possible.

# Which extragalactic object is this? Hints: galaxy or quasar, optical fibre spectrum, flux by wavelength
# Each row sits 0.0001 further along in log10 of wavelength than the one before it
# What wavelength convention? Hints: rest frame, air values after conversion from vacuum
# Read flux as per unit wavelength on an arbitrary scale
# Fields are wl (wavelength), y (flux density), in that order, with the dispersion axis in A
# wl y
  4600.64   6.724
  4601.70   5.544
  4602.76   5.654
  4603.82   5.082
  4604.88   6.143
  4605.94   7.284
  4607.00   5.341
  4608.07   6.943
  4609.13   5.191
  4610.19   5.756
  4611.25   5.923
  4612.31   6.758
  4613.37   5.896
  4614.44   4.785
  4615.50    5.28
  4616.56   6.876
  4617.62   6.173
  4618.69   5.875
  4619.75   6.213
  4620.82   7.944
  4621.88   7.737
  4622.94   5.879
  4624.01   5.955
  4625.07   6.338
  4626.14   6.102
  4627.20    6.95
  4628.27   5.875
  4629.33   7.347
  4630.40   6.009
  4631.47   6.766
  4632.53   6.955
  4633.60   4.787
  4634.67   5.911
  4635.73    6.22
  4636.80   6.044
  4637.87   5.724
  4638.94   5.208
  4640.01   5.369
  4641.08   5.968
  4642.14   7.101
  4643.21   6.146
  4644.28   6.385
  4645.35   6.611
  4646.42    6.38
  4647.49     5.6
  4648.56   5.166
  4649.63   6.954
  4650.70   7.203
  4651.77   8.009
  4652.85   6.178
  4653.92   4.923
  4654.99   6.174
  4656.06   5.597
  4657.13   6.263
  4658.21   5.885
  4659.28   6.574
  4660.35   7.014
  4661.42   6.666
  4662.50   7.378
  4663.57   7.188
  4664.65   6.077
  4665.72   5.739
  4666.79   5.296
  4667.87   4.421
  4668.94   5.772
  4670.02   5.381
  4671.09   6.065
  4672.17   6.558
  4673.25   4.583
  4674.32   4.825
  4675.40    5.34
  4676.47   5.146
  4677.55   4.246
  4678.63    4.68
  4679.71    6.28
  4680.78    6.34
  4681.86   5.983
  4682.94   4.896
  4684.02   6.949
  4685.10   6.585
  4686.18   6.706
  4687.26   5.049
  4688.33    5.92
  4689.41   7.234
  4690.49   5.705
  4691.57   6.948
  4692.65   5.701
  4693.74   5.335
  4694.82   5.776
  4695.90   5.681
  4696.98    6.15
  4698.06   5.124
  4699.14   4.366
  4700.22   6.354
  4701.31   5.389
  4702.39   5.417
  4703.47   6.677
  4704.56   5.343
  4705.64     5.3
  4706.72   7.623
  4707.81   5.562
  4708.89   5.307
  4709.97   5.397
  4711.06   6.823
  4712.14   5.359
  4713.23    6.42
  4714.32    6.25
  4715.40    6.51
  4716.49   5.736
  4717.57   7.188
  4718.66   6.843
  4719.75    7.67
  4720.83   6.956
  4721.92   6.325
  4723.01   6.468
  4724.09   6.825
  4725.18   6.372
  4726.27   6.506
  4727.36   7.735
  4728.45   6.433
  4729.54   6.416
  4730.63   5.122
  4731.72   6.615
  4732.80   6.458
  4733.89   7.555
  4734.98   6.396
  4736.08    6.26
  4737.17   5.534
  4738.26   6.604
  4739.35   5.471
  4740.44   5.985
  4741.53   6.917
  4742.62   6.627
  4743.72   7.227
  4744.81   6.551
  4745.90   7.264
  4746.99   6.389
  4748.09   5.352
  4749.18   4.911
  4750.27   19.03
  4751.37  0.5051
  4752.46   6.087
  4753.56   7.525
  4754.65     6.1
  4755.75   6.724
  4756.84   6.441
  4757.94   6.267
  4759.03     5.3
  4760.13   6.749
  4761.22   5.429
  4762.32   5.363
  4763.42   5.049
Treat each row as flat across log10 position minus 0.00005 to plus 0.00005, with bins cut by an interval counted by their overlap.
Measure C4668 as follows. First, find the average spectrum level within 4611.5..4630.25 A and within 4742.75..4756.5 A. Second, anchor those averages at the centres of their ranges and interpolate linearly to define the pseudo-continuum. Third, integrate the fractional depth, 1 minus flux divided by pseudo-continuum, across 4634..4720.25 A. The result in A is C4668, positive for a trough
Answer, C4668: 7.96 A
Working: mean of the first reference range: 6.34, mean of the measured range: 6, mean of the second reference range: 6.95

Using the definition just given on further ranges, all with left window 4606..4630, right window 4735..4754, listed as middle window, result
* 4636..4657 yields 0.68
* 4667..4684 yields 2.75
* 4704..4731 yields 1.06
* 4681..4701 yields 1.83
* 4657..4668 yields 0.20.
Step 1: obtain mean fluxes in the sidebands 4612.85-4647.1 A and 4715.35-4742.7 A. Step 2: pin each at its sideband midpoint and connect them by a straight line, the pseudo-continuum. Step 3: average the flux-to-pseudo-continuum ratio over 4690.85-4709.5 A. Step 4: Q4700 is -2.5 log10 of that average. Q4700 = 0.118 mag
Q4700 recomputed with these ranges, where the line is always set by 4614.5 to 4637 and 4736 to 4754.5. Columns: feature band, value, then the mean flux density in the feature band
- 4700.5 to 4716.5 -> 0.11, 5.95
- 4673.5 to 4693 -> 0.13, 5.79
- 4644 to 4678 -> 0.08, 5.99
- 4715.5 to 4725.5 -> -0.01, 6.71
